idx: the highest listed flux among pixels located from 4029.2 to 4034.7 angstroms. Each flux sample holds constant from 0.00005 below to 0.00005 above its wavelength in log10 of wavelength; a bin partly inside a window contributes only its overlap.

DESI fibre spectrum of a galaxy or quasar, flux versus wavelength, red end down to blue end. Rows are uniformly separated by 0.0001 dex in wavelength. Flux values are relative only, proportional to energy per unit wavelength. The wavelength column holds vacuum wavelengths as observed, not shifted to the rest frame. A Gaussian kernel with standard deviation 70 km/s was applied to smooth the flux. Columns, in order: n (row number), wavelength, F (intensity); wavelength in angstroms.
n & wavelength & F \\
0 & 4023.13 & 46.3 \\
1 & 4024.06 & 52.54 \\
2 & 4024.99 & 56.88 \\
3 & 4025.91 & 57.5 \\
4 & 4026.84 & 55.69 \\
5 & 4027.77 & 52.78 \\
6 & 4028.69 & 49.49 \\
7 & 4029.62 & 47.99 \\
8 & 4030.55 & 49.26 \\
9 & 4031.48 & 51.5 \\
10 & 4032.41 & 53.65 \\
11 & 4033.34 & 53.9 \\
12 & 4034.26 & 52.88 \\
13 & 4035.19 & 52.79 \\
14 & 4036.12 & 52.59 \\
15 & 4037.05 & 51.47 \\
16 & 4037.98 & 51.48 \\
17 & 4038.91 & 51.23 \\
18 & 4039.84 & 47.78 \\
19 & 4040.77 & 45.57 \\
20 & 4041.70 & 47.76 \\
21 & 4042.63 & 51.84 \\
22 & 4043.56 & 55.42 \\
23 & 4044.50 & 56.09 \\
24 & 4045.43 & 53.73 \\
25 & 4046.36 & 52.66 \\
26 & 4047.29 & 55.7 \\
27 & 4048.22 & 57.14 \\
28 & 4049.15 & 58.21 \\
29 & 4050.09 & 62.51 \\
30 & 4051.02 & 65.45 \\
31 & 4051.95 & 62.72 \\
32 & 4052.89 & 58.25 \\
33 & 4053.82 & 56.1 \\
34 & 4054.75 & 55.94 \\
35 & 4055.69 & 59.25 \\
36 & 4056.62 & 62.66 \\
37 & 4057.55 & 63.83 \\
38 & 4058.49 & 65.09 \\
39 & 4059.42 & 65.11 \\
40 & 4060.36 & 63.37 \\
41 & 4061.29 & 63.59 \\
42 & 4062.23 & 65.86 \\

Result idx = 53.9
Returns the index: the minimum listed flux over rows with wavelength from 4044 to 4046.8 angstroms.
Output 52.66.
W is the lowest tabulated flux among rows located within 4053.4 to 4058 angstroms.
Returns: 55.94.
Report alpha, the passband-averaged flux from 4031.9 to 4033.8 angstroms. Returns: 53.8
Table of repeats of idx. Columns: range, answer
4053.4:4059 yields 65.09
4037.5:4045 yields 56.09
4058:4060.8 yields 65.11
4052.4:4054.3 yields 58.25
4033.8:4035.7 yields 52.88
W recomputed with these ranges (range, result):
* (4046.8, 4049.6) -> 55.7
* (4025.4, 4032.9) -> 47.99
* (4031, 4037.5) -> 51.47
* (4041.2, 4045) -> 47.76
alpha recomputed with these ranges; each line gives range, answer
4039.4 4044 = 49.7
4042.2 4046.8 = 53.9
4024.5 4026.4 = 57.1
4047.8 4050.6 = 59.4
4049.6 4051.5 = 63.9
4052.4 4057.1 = 58.5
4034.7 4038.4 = 52.1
